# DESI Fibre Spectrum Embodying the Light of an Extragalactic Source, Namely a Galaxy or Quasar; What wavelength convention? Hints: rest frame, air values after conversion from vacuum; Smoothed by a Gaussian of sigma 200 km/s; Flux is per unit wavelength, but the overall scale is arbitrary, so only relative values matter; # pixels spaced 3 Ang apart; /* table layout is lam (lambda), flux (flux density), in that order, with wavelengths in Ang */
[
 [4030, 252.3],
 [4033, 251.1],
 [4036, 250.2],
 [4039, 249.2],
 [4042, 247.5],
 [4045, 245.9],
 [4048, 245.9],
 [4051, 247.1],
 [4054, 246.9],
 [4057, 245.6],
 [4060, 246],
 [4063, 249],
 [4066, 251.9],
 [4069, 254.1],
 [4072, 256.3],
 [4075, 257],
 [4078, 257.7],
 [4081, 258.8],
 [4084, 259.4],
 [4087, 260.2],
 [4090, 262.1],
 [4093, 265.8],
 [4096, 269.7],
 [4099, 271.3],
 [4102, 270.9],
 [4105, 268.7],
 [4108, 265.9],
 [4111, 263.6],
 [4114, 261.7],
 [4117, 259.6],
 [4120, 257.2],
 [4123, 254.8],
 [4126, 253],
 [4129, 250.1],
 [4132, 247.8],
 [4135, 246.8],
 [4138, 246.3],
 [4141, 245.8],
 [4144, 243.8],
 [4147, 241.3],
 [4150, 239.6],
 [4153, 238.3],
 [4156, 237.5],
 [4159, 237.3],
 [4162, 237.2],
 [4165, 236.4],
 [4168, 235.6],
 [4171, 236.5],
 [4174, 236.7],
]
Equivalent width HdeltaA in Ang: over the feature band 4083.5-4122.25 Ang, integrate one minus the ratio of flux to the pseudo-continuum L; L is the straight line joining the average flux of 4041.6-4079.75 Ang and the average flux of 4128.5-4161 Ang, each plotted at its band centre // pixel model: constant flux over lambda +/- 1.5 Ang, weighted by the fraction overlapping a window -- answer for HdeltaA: -2.8 Ang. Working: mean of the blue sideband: 250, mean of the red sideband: 243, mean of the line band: 264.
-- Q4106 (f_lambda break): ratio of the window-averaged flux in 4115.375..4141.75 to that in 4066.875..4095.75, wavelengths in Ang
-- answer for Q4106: 1.0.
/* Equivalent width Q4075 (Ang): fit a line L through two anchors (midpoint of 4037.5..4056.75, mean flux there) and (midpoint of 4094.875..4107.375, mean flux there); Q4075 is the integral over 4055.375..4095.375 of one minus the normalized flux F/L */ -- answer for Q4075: 0.47 Ang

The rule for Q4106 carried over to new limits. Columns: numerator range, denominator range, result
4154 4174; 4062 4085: 0.93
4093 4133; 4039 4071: 1.05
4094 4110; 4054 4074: 1.07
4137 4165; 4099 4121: 0.91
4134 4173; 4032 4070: 0.97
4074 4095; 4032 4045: 1.05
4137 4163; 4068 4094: 0.93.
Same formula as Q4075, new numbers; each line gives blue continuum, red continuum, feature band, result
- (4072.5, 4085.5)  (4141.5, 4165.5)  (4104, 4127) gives -1.1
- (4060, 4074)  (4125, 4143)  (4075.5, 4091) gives -0.5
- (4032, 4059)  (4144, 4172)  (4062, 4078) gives -0.6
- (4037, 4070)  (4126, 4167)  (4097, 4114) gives -1.6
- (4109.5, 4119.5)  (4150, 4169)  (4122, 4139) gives 0.2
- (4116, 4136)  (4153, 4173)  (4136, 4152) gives 0.1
